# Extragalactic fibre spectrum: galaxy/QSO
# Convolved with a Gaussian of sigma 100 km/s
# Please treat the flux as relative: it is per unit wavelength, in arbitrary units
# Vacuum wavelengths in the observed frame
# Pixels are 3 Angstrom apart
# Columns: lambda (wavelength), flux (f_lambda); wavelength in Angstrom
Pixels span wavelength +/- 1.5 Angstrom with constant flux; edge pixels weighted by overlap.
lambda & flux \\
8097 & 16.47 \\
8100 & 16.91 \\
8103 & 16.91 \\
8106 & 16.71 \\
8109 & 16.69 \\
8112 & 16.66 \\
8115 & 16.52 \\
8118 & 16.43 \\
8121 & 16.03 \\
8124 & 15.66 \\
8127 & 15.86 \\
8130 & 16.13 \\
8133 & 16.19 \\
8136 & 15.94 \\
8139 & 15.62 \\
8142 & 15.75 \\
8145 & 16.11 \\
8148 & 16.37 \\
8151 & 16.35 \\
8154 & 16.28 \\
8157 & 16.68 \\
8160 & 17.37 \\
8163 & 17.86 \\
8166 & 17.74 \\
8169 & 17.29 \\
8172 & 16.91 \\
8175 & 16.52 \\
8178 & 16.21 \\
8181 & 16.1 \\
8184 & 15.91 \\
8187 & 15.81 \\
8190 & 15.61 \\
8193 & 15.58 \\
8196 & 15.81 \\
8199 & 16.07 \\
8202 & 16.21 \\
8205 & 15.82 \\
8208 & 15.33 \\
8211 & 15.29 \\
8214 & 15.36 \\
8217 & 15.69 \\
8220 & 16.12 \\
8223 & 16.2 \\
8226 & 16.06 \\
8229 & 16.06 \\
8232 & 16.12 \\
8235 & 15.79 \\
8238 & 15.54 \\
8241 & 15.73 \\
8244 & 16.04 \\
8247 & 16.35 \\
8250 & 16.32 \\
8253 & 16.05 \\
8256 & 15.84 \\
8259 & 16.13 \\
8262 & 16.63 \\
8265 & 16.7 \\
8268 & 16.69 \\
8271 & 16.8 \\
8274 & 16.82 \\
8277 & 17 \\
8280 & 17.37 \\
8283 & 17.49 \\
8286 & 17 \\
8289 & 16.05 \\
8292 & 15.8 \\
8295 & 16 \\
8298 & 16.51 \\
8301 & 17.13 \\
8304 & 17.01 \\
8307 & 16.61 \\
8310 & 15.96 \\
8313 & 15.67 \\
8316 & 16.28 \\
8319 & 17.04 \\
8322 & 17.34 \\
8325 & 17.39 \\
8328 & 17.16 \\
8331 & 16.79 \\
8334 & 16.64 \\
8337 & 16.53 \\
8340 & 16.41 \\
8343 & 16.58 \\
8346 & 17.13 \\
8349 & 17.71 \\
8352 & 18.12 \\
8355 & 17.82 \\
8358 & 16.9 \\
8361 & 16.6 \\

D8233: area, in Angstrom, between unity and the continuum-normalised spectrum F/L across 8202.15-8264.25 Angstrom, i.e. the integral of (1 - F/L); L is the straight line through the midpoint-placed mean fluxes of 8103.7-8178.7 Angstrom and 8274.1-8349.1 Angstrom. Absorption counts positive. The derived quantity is 2.5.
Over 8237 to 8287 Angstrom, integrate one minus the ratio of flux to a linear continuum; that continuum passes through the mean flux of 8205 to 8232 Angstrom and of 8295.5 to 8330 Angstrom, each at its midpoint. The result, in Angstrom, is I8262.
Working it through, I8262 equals -0.88 Angstrom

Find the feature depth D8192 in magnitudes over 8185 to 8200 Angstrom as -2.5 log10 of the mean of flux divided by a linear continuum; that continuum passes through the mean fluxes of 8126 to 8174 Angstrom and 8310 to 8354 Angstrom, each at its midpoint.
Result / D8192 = 0.06 mag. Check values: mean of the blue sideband 16.5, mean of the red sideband 16.9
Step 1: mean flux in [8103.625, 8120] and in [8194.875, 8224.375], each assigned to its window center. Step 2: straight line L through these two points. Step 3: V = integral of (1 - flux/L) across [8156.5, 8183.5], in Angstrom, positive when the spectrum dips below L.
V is -1.4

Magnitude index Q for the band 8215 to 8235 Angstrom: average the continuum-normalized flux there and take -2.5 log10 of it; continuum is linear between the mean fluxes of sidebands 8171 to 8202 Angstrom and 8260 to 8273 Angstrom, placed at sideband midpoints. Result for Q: 0.02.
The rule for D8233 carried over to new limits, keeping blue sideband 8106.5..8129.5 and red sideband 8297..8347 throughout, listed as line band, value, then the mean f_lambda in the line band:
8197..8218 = 1.0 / 15.7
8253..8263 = 0.3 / 16.2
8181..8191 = 0.4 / 15.8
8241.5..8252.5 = 0.3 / 16.2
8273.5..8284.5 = -0.4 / 17.2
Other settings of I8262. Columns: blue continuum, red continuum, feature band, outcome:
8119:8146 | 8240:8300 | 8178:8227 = 1.17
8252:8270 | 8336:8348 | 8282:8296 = 0.03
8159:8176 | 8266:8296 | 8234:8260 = 1.40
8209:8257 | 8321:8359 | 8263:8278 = -0.42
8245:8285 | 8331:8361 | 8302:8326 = 0.32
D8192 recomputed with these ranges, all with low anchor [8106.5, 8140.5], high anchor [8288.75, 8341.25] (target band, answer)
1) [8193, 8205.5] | 0.03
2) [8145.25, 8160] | -0.02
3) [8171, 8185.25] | 0.00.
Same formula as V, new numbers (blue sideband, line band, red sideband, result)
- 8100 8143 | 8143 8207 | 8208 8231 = -1.56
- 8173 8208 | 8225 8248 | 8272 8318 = 0.40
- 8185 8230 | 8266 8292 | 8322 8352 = -0.58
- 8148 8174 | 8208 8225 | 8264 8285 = 1.29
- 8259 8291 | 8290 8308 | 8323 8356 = 0.45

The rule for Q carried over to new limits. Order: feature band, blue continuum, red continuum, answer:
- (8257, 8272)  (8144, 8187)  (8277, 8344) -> 0.008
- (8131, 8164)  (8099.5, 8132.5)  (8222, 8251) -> -0.006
